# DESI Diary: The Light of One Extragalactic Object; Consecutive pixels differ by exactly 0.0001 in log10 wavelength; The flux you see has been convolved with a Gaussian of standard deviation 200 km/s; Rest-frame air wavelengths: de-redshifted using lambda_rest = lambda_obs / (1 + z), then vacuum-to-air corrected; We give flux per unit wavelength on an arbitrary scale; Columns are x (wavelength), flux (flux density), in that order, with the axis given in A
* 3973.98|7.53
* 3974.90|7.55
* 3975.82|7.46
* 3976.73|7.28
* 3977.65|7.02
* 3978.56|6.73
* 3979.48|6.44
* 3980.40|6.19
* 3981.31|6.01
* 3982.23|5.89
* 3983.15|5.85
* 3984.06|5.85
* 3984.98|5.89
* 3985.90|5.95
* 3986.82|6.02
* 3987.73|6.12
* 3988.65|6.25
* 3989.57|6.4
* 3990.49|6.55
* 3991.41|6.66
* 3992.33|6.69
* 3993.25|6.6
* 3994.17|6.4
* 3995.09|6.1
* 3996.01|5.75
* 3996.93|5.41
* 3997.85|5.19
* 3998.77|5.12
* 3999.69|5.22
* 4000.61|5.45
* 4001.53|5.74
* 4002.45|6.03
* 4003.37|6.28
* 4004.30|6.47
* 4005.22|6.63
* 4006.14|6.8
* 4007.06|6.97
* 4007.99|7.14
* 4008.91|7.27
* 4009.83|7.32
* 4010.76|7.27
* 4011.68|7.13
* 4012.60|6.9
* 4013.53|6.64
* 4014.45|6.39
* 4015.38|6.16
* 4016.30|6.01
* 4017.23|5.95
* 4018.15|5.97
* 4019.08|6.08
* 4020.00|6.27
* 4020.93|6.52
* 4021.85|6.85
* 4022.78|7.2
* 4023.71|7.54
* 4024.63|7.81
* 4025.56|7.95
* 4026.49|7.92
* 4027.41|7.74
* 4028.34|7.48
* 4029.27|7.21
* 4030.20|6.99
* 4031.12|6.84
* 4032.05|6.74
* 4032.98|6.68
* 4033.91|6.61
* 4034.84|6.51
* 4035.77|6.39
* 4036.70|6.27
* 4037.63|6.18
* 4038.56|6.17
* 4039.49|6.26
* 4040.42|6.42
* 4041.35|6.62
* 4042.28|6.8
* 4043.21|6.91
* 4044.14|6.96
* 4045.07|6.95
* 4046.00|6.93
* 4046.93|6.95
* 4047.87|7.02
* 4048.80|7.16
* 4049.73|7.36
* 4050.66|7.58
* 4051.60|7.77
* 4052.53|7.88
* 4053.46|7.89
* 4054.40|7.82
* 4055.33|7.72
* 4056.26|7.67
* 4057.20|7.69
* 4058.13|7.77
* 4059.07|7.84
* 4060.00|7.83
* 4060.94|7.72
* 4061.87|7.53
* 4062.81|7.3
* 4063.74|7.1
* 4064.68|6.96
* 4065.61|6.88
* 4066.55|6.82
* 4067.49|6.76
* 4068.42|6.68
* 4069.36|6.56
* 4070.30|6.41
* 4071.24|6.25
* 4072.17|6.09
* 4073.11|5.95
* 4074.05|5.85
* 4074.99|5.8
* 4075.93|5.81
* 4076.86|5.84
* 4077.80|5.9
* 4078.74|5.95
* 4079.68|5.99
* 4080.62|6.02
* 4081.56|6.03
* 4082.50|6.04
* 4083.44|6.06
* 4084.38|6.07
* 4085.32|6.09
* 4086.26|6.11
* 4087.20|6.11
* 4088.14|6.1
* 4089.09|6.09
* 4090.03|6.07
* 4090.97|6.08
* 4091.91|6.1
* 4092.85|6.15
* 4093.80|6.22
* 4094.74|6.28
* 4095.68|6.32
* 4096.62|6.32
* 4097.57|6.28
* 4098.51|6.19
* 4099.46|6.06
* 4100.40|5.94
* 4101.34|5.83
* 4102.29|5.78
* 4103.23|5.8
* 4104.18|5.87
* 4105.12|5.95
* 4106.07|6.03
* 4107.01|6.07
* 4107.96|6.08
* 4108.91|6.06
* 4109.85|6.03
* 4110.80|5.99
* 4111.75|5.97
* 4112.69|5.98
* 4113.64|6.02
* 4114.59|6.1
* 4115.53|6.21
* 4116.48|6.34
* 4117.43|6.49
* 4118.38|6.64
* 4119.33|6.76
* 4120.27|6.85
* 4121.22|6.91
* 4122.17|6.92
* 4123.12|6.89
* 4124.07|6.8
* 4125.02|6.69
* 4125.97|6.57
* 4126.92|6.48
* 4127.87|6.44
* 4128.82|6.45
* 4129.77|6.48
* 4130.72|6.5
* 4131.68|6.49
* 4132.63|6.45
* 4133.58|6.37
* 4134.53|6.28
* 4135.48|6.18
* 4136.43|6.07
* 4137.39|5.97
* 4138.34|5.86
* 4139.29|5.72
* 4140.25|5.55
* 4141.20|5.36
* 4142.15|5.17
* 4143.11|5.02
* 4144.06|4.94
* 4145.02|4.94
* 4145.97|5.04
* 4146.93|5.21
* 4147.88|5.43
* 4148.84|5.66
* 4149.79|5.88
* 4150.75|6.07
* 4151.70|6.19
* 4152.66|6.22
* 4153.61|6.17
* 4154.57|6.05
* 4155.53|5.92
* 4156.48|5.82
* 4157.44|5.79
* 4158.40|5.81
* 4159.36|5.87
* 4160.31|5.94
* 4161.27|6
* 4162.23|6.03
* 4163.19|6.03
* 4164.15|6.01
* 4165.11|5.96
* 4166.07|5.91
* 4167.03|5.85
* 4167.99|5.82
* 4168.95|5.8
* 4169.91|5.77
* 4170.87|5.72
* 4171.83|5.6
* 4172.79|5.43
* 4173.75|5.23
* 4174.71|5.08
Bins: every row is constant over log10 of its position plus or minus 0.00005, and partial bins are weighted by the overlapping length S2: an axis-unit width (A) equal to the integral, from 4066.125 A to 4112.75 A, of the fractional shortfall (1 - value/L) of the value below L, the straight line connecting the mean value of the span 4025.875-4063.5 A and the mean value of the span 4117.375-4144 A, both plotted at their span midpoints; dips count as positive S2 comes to 4.2 A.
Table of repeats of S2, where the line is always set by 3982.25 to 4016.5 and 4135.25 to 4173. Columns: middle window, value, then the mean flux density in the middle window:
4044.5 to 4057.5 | -2.9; 7.45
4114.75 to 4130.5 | -2.0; 6.61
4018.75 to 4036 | -2.4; 7.03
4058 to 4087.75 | -2.3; 6.49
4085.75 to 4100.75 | -0.5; 6.15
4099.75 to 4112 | -0.1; 5.95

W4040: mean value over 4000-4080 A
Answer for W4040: 6.82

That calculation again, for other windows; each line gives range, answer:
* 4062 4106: 6.2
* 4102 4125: 6.29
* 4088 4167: 6.06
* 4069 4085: 6.03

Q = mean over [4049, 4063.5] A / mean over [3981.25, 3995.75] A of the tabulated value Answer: 1.24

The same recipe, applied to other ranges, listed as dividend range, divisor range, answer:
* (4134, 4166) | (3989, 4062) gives 0.85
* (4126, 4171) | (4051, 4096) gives 0.89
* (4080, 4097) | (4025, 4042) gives 0.90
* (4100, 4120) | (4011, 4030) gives 0.89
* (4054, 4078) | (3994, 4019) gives 1.09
